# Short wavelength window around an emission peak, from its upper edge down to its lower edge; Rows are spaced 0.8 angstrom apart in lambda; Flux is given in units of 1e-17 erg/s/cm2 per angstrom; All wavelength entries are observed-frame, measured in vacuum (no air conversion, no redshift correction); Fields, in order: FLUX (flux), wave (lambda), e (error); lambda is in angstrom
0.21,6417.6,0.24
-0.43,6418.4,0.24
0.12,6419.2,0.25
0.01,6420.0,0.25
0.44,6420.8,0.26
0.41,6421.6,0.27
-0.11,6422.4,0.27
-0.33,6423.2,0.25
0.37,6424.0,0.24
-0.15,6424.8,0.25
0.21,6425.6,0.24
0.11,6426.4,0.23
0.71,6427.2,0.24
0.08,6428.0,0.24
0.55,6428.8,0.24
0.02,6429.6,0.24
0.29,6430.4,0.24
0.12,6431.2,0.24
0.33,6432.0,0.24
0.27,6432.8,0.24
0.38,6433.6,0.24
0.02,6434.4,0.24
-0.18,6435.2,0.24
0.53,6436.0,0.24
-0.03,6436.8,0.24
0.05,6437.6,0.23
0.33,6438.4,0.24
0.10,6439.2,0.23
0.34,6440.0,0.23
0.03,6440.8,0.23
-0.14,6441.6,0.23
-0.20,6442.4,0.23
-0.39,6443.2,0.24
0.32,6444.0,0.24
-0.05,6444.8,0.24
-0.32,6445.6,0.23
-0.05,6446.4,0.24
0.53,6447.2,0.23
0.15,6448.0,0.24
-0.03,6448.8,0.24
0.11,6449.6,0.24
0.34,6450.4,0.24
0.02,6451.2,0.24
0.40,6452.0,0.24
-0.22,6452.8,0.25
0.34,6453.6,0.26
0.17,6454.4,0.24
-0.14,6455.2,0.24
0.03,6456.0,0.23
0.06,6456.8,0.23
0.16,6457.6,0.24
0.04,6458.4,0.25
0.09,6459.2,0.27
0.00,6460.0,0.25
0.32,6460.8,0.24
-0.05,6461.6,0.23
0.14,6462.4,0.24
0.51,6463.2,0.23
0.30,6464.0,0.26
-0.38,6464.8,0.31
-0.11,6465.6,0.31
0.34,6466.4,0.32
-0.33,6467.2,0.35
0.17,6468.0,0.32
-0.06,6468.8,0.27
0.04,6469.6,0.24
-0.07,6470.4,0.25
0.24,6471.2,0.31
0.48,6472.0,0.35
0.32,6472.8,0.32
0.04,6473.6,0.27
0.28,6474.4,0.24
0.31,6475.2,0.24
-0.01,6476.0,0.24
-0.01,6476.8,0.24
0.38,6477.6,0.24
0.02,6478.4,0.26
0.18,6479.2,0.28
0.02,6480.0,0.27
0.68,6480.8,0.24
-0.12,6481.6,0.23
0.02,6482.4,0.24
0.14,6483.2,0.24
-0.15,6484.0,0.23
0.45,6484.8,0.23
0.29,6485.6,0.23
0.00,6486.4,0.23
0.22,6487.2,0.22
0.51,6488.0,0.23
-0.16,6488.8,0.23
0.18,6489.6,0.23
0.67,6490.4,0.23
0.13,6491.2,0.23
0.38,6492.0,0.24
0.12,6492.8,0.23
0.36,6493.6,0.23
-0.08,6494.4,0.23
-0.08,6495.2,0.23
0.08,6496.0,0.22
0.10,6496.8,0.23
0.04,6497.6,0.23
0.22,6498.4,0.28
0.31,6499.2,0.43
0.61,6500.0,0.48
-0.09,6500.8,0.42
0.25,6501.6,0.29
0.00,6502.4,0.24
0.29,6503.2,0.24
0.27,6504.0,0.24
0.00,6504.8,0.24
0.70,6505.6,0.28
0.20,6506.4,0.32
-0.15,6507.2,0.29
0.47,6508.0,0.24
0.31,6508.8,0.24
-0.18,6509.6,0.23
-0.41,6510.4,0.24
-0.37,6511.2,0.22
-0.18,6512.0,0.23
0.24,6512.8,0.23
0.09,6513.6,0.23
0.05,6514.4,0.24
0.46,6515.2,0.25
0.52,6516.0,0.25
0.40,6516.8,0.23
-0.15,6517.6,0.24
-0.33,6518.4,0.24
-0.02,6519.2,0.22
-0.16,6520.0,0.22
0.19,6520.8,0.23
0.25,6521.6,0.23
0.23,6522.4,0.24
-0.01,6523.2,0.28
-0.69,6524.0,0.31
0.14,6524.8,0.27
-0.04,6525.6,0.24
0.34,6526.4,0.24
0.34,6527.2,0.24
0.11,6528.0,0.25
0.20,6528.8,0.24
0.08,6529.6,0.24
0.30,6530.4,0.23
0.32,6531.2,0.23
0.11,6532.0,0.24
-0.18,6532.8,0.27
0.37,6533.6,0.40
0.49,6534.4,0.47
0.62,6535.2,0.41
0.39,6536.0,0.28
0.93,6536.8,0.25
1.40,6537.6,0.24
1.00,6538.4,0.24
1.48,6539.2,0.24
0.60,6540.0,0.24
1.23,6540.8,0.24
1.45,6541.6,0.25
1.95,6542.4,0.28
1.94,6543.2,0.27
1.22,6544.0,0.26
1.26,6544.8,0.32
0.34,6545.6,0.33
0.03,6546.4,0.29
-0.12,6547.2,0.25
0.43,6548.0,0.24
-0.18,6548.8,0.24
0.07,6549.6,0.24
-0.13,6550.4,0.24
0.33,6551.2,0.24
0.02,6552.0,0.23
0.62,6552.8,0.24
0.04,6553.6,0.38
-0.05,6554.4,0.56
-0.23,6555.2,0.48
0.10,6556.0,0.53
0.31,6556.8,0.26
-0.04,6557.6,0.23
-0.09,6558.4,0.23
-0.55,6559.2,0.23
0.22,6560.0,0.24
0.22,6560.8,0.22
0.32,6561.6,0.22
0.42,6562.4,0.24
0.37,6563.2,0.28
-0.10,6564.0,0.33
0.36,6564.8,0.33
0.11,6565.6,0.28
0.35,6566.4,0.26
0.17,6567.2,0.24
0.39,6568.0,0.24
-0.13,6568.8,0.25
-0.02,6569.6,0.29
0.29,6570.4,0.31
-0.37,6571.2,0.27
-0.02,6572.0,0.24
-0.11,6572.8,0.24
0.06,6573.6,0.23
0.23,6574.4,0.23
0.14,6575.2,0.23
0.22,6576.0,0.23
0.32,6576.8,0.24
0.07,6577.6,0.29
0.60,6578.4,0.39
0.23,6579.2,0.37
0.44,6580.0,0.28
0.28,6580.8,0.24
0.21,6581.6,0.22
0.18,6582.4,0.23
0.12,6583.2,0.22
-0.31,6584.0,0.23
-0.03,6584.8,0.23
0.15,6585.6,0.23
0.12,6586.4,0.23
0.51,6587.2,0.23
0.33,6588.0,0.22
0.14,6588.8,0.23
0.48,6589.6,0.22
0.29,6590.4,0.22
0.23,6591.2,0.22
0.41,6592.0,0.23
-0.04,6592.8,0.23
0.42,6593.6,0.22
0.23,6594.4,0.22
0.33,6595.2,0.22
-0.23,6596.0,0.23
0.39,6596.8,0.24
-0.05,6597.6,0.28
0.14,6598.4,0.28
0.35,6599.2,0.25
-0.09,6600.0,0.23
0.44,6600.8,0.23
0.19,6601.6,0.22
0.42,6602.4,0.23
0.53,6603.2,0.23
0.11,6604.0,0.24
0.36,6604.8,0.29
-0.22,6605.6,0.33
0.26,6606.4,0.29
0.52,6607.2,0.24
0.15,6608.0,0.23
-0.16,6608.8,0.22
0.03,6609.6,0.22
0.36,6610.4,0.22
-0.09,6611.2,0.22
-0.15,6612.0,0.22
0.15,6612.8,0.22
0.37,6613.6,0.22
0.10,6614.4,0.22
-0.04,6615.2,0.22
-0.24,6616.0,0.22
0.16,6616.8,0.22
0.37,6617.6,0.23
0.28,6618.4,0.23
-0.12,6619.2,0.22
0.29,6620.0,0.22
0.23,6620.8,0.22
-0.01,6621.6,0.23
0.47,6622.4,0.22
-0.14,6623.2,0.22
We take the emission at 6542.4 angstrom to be [O II] 3727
